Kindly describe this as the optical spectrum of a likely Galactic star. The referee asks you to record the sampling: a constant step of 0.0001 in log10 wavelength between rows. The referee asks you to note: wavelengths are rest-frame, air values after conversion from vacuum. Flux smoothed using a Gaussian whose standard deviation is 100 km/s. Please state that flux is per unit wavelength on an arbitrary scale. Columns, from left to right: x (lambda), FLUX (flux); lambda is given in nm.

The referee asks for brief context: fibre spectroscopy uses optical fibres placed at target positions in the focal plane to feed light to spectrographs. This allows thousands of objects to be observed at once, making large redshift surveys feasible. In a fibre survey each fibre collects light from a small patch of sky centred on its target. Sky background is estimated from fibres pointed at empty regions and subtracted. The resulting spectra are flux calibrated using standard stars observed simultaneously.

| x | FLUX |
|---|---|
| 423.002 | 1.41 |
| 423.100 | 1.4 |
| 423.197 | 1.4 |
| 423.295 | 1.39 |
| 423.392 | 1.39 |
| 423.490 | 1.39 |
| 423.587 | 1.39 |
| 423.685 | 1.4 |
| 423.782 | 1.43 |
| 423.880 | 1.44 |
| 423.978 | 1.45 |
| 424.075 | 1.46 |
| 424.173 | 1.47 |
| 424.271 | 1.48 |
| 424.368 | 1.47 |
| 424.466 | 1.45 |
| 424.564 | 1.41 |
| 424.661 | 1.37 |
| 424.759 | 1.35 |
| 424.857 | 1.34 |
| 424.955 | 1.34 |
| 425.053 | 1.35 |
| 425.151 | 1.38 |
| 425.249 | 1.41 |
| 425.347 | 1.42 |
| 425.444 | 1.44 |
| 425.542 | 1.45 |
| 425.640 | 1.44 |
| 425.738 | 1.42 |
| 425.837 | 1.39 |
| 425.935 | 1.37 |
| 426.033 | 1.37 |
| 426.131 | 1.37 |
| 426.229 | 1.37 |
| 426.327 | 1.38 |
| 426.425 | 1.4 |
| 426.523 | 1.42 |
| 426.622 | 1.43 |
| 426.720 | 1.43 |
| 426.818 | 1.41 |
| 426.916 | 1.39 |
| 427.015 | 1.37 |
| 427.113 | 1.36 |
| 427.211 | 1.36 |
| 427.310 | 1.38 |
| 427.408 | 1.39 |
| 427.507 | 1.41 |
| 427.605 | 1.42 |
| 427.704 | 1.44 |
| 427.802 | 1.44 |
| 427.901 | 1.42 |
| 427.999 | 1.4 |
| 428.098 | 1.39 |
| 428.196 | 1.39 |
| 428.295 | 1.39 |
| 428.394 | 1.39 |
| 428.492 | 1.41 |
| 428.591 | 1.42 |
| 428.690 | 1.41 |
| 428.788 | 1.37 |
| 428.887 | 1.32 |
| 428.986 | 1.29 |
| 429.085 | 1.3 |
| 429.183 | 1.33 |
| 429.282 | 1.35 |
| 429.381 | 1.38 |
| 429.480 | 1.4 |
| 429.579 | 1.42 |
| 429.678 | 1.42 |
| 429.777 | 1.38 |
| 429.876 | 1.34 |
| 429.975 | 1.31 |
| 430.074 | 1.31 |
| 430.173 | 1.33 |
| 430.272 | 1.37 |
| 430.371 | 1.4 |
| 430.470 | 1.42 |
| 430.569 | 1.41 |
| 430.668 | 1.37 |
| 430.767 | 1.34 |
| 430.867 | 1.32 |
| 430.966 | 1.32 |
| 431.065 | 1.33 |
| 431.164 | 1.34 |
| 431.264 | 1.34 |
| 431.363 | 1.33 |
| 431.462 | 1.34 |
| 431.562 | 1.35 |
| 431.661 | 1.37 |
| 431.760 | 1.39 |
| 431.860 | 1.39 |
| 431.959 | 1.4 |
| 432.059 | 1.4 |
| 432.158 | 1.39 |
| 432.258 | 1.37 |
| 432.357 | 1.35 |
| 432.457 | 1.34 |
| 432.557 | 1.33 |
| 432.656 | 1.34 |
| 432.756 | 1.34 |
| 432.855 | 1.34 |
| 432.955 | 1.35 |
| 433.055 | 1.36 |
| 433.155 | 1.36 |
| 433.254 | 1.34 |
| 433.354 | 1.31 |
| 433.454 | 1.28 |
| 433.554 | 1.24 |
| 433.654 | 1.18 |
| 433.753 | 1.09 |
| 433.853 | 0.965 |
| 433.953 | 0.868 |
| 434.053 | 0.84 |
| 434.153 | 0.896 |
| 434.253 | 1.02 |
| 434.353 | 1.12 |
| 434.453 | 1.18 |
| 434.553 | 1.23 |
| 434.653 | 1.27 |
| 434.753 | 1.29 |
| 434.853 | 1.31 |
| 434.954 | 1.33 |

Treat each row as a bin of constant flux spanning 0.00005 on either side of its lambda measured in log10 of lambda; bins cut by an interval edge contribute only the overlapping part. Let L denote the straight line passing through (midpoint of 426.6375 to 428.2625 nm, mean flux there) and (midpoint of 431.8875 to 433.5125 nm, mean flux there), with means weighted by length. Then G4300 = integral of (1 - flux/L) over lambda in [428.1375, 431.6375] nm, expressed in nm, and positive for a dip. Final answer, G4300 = 0.04 nm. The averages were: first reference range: 1.4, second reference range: 1.35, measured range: 1.36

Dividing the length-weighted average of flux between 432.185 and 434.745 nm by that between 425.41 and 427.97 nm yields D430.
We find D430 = 0.87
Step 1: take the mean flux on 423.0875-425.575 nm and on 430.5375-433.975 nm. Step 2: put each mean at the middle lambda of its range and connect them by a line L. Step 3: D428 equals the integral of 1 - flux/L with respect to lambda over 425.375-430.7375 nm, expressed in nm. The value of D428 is -0.085 nm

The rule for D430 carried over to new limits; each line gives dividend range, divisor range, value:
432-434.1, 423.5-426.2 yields 0.89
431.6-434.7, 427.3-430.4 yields 0.90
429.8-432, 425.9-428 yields 0.97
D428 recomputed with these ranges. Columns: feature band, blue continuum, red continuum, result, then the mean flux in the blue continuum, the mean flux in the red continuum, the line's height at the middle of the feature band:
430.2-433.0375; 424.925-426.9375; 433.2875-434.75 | -0.38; 1.4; 1.11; 1.2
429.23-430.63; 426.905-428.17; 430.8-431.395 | -0.02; 1.4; 1.33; 1.35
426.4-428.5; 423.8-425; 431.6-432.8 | 0.00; 1.42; 1.37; 1.4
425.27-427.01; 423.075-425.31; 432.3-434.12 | -0.05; 1.41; 1.23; 1.37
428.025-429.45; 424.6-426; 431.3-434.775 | -0.04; 1.39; 1.26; 1.33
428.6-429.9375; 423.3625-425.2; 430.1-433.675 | 0.00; 1.41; 1.35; 1.37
